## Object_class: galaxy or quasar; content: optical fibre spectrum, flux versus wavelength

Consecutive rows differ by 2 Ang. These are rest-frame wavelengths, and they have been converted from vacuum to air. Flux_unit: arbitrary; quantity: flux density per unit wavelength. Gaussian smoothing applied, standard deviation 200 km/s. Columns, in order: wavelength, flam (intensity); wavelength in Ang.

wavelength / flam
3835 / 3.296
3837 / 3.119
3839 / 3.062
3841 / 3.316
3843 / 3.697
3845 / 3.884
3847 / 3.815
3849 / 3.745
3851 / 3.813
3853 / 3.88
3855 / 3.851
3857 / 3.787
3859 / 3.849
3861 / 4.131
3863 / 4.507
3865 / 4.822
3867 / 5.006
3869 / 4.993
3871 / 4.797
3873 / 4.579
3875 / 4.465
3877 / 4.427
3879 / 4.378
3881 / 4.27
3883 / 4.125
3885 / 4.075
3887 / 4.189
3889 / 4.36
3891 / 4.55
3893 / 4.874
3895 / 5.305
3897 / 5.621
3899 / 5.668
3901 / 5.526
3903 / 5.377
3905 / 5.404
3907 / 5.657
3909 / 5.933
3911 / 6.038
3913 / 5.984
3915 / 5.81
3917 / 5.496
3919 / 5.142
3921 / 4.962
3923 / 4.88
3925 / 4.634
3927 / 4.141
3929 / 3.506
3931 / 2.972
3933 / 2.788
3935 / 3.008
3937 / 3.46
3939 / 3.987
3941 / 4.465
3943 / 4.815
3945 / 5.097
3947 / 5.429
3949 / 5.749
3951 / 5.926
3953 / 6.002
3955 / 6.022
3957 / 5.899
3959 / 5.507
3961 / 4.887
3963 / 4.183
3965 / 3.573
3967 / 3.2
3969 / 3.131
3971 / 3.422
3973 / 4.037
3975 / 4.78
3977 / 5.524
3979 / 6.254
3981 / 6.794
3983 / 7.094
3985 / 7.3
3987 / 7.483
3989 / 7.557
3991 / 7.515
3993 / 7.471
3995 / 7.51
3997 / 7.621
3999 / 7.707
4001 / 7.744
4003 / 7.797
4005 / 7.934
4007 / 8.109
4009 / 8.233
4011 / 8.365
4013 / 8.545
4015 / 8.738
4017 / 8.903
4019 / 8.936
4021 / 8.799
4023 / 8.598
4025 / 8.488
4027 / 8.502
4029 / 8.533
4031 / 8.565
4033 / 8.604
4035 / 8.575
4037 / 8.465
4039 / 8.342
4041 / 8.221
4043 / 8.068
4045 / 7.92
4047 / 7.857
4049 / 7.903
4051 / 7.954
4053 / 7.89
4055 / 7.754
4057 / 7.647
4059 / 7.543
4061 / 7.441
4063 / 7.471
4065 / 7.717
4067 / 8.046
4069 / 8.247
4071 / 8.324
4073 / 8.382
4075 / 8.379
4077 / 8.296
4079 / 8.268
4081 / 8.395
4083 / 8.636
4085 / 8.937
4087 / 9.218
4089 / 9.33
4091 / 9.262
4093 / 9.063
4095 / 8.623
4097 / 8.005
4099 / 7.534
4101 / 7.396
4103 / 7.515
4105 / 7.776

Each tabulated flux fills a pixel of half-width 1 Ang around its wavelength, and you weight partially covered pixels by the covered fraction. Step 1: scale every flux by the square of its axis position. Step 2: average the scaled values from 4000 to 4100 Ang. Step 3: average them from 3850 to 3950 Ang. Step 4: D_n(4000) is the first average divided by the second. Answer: 1.9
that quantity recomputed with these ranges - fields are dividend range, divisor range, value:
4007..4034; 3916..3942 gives 2.19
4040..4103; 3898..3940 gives 1.85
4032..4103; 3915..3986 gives 1.81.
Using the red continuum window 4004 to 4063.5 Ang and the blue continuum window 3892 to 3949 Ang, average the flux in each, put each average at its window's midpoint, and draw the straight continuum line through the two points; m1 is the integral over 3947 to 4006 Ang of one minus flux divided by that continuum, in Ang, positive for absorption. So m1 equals 4.79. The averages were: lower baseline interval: 4.87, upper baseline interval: 8.24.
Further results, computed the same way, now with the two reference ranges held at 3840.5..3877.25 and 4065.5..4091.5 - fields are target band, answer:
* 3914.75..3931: 2.3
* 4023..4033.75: -1.4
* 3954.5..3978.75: 6.8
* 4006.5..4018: -2.0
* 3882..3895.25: 0.9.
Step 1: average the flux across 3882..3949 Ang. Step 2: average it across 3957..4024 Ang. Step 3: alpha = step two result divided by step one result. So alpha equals 1.4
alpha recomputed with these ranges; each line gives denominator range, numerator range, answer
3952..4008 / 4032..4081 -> 1.31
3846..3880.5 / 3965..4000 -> 1.42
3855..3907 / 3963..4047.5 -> 1.56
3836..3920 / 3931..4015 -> 1.28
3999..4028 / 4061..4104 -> 0.99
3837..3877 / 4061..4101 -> 2.05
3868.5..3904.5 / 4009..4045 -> 1.79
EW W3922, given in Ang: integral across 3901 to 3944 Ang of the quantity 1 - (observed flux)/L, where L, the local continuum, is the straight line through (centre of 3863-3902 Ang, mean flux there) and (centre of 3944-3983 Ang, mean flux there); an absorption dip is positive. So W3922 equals 1.6 Ang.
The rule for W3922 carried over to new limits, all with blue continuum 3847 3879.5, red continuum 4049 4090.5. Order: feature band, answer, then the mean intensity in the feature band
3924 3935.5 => 4.2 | 3.53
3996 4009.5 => -1.8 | 7.86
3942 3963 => 1.8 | 5.47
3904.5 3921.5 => -1.3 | 5.63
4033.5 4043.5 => -1.0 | 8.36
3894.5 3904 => -1.0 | 5.51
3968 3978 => 3.5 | 4.18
